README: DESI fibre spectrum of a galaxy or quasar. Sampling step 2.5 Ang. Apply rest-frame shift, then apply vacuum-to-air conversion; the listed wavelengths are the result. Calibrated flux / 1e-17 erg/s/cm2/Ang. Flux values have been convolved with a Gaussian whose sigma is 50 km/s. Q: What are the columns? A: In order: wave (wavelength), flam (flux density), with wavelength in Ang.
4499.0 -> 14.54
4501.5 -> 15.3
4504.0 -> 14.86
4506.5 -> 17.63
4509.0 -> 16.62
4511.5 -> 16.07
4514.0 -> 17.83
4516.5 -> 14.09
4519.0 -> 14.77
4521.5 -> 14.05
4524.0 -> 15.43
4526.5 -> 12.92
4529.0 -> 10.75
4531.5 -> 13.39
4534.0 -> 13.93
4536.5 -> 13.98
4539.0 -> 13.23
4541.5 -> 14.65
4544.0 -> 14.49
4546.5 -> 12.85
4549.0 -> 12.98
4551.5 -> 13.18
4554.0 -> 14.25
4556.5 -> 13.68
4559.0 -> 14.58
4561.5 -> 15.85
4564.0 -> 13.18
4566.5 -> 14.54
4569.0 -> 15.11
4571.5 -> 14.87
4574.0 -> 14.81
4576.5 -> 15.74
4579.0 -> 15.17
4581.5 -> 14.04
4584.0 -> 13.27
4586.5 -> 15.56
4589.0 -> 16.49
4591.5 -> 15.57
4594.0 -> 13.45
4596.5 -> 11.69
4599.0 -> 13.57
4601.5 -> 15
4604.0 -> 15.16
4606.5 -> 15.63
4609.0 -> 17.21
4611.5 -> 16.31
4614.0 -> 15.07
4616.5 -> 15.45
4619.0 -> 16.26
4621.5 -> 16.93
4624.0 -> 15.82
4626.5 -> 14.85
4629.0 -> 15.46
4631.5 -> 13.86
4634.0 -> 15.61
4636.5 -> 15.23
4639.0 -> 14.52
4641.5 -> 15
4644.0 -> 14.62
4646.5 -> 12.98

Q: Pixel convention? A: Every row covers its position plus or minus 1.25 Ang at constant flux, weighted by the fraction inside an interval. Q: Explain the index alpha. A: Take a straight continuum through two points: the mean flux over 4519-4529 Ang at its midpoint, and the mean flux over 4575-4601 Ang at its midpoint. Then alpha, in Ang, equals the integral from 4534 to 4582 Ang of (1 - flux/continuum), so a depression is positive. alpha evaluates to -0.37 Ang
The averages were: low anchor 13.8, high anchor 14.5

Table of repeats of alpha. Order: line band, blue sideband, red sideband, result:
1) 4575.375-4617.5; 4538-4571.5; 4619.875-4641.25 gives -0.6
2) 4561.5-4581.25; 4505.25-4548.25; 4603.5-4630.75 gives 0.4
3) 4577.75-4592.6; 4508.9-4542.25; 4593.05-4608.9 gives -0.7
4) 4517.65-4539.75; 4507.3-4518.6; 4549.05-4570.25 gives 2.7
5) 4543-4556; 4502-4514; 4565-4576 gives 1.5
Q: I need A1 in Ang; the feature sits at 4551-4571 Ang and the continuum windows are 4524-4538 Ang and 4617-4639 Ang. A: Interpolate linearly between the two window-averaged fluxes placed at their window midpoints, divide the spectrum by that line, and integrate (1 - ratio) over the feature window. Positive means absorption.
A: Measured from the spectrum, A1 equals -0.7 Ang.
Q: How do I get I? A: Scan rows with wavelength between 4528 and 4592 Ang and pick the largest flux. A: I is 16.49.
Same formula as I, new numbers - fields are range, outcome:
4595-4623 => 17.21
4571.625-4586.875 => 15.74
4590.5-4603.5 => 15.57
